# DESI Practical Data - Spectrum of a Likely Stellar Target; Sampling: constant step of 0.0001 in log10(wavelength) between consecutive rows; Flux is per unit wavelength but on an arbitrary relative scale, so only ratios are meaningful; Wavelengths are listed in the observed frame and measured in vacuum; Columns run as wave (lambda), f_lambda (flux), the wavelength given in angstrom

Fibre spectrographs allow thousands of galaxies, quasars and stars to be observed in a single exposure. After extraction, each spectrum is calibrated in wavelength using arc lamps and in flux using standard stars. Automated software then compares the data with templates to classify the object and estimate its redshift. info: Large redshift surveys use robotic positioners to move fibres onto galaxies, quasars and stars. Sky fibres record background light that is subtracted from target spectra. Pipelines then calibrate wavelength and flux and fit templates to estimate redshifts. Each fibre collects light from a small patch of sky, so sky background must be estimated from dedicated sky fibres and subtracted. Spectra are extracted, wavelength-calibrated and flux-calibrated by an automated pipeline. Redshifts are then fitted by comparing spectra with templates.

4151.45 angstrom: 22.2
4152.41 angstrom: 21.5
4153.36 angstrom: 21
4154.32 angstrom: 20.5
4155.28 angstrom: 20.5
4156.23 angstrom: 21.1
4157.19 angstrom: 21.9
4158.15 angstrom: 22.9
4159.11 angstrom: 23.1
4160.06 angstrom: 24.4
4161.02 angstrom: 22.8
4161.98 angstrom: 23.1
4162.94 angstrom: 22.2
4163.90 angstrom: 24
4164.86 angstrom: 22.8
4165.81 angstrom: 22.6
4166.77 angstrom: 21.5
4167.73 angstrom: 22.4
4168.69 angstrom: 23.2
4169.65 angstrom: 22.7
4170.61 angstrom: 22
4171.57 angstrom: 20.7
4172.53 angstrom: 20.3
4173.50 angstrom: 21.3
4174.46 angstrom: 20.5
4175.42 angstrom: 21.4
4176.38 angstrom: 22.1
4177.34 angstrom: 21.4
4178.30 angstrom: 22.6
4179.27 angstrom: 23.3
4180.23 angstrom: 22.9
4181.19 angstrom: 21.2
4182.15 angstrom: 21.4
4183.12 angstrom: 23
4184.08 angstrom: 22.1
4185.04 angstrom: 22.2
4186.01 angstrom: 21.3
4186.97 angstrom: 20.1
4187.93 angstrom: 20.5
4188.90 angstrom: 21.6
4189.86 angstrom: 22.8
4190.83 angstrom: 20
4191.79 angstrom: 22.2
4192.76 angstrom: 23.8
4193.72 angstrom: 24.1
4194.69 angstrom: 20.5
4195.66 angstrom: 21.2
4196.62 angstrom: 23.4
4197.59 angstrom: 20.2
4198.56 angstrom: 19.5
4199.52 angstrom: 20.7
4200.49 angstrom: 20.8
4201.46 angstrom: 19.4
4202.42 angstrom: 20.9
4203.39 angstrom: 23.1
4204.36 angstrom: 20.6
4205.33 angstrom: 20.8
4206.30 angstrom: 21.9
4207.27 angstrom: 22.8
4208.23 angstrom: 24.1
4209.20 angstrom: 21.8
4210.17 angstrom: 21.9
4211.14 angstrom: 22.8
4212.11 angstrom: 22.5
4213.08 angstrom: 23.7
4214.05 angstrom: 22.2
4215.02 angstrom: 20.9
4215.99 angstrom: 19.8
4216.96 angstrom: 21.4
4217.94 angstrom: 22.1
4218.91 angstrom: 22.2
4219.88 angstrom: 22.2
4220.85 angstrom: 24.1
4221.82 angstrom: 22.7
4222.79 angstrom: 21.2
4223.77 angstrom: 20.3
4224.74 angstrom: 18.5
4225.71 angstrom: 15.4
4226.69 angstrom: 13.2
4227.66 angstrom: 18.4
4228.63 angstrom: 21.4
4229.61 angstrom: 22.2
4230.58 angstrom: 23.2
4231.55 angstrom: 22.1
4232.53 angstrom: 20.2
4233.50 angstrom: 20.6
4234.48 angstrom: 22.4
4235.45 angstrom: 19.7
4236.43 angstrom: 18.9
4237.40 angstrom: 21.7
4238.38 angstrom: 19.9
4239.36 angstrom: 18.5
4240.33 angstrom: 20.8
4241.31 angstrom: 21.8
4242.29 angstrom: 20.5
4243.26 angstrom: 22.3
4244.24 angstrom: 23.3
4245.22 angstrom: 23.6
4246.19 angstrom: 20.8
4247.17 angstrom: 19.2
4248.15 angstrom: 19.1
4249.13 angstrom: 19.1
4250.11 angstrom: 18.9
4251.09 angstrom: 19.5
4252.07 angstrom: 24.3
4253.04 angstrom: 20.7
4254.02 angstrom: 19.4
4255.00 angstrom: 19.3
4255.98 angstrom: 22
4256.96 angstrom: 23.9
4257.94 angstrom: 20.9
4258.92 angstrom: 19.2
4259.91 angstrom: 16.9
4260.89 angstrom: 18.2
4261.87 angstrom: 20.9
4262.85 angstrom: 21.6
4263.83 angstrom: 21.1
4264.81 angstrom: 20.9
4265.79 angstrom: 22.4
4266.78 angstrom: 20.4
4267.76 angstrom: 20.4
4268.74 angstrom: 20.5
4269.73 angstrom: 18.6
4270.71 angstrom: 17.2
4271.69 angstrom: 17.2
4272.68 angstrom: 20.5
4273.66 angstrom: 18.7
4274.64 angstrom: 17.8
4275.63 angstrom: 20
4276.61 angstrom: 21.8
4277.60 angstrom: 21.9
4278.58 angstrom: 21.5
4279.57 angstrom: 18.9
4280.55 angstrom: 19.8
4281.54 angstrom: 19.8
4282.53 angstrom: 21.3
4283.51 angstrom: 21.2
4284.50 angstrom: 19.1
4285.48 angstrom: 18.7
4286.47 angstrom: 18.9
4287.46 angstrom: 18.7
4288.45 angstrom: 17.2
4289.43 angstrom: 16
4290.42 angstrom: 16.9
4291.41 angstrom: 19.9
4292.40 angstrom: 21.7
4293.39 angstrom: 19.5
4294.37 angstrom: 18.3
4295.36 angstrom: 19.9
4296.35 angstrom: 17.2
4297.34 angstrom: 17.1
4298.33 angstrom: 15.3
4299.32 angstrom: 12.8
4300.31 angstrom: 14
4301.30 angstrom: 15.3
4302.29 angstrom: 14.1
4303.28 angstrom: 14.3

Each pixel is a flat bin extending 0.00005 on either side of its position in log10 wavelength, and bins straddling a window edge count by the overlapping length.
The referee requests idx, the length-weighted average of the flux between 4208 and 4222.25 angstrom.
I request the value 22.3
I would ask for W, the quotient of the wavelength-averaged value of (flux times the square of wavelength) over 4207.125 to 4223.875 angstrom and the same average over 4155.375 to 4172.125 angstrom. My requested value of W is 1.0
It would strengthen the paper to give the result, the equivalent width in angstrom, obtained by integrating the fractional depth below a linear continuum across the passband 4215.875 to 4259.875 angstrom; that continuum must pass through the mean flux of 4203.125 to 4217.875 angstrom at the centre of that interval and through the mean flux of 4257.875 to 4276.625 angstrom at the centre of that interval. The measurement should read 0.4 angstrom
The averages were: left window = 22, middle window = 20.7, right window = 19.7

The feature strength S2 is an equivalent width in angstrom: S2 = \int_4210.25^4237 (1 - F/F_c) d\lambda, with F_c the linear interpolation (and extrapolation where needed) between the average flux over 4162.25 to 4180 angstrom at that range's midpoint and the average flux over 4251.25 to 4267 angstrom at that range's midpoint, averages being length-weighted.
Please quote 0.5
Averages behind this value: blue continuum 22.1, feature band 20.9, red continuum 20.7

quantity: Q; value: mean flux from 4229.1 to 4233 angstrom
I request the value 21.9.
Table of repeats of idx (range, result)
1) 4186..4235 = 21.3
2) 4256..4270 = 20.5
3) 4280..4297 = 19.1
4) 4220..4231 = 20.1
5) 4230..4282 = 20.4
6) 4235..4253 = 20.7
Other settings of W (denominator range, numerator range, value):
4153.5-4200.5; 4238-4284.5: 0.97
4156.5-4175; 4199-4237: 0.97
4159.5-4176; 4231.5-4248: 0.97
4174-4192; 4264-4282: 0.96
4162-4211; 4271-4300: 0.90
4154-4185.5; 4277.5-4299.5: 0.90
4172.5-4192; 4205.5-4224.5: 1.04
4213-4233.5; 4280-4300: 0.92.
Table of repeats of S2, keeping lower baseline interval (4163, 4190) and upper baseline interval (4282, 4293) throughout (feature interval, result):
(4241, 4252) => -0.40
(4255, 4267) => -0.55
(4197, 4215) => -0.41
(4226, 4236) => 0.13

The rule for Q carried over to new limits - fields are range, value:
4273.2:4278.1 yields 20.1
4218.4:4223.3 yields 22.5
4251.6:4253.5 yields 22.6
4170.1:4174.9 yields 20.9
